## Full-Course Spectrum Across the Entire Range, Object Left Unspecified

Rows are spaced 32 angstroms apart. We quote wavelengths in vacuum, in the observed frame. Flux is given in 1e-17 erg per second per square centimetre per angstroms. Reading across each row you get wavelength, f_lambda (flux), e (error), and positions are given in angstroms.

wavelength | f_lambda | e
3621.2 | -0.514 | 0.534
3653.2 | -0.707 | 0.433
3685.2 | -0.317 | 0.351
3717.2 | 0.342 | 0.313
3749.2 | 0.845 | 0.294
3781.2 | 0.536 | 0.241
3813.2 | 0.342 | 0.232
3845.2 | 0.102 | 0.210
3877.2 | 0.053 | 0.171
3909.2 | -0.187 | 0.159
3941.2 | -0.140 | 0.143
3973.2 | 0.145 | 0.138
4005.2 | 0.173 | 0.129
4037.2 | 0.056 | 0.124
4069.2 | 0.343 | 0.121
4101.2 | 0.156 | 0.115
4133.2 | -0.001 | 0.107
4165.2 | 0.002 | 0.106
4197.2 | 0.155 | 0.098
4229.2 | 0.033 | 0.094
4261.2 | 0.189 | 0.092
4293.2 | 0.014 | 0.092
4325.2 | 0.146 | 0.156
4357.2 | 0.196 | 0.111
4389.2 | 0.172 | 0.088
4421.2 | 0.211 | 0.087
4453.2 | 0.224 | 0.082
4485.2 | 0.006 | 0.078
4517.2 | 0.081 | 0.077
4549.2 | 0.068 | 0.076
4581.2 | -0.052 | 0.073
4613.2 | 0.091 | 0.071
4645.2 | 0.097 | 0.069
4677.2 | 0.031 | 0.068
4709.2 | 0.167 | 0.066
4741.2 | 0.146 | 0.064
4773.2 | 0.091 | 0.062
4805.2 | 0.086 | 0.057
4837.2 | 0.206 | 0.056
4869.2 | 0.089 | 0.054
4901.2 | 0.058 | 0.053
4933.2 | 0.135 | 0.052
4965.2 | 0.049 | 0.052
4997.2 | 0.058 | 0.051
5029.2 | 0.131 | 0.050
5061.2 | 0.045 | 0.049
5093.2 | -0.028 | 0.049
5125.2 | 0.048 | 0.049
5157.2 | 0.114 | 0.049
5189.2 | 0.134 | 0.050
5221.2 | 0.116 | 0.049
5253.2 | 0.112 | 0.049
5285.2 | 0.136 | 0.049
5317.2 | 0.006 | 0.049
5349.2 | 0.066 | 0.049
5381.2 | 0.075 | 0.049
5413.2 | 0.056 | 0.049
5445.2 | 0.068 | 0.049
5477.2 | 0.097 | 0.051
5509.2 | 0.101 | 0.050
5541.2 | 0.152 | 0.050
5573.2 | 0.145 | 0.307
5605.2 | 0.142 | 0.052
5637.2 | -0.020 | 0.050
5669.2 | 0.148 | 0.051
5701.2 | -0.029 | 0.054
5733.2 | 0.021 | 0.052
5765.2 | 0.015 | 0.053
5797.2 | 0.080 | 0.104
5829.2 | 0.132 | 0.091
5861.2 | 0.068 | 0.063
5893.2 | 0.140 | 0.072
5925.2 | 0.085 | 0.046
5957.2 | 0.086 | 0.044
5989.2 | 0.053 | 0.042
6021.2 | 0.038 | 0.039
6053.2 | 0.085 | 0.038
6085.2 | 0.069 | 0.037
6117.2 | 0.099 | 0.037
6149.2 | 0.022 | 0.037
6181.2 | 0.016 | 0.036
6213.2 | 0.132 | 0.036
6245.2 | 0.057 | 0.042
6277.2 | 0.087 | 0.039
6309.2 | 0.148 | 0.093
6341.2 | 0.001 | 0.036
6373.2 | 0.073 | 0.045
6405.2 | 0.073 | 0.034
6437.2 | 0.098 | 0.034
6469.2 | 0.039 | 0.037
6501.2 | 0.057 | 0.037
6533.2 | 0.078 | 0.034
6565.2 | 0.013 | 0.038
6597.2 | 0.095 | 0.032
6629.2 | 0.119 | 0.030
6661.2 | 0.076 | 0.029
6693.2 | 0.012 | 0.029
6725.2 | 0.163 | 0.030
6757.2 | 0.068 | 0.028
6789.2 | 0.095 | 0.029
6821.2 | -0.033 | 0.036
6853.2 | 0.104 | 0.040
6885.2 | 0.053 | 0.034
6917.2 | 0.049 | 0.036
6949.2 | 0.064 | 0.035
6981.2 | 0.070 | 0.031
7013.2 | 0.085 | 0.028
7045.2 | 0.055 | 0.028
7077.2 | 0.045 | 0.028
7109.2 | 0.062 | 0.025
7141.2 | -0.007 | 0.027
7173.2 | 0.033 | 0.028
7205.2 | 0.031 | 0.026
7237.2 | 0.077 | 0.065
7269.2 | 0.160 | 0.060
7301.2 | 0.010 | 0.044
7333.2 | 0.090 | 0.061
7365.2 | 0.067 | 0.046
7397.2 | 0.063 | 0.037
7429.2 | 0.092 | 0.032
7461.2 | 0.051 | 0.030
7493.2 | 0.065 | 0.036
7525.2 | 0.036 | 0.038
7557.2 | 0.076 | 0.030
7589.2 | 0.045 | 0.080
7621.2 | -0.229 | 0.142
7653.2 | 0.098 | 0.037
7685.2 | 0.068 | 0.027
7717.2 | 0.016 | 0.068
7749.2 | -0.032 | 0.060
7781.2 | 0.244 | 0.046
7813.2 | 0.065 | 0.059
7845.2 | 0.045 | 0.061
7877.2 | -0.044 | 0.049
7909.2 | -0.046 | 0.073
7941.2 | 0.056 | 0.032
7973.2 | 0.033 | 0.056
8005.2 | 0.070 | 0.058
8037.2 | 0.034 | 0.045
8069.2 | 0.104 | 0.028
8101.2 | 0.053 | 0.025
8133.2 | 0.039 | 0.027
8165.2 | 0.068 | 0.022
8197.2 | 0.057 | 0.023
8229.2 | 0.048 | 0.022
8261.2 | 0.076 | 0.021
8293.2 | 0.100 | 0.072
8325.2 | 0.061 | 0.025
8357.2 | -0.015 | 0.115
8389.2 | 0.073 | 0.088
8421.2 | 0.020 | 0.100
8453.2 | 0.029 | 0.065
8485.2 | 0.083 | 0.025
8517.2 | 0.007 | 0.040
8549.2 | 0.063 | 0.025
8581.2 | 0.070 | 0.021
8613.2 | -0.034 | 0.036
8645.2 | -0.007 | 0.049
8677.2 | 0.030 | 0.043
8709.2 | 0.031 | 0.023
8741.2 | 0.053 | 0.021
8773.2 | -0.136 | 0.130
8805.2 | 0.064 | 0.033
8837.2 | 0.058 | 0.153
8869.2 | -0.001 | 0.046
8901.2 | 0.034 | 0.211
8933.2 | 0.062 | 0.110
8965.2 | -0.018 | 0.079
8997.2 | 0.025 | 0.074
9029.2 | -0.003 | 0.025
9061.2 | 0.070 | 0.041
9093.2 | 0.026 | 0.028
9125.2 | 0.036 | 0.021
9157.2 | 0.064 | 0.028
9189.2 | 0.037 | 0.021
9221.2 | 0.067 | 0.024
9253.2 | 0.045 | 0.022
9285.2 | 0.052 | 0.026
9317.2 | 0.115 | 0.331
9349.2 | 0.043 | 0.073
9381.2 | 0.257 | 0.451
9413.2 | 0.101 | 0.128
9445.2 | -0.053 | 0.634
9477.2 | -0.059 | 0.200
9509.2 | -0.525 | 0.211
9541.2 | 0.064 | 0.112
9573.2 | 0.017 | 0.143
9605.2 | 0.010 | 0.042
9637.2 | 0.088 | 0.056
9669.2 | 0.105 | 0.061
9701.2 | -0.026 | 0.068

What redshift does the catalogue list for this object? 1.09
